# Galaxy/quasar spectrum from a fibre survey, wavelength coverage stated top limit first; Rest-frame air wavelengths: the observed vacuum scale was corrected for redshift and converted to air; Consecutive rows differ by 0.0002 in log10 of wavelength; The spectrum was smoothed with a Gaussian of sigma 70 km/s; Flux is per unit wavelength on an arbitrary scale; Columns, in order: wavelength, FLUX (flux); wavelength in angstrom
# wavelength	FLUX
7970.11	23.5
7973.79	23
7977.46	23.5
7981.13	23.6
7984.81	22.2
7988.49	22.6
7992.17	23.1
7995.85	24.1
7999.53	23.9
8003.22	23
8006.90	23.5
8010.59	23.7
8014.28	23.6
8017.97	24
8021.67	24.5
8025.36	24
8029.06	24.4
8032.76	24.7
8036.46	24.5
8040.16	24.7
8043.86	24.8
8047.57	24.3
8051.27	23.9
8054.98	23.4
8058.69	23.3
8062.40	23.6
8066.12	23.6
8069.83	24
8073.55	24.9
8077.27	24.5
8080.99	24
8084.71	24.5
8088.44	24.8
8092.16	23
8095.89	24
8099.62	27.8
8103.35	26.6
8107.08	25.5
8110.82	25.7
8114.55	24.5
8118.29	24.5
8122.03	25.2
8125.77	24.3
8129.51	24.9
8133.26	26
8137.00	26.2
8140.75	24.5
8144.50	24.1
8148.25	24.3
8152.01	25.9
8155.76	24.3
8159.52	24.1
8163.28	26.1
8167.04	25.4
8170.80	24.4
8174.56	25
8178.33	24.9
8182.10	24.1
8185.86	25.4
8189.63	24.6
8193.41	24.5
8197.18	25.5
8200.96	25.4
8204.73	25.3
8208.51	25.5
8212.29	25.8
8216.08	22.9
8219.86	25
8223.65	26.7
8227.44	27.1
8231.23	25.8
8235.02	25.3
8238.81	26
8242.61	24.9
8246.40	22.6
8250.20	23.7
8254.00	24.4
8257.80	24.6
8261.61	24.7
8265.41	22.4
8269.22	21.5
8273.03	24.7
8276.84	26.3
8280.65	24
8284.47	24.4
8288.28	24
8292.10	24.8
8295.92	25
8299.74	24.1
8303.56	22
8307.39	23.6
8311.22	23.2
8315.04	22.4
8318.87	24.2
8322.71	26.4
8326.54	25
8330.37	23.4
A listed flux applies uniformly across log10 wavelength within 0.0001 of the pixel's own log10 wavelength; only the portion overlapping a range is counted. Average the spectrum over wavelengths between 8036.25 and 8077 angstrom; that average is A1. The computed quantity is 24.1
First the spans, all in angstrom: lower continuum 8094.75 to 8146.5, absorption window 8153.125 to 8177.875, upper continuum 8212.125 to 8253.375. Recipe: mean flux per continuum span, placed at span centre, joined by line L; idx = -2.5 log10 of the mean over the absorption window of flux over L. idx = 0.01 mag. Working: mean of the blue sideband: 25.3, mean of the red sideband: 25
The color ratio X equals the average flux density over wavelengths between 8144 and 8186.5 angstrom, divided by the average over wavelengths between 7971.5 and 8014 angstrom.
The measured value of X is 1.1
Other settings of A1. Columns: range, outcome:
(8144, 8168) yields 24.9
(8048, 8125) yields 24.6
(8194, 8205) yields 25.3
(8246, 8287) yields 24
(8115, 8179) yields 24.9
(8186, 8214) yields 25.2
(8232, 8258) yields 24.6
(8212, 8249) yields 25.2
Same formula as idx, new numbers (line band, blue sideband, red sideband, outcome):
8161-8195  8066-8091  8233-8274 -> -0.03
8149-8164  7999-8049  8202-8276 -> -0.02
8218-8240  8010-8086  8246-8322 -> -0.09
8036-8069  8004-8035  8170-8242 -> 0.01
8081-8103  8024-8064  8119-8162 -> -0.02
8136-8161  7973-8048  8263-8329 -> -0.04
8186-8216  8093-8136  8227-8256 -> 0.00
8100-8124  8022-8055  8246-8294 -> -0.05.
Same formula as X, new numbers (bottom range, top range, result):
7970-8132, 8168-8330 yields 1.02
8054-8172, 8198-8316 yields 0.99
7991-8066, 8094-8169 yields 1.05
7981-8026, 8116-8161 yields 1.06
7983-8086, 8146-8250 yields 1.05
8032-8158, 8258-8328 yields 0.97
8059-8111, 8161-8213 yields 1.02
